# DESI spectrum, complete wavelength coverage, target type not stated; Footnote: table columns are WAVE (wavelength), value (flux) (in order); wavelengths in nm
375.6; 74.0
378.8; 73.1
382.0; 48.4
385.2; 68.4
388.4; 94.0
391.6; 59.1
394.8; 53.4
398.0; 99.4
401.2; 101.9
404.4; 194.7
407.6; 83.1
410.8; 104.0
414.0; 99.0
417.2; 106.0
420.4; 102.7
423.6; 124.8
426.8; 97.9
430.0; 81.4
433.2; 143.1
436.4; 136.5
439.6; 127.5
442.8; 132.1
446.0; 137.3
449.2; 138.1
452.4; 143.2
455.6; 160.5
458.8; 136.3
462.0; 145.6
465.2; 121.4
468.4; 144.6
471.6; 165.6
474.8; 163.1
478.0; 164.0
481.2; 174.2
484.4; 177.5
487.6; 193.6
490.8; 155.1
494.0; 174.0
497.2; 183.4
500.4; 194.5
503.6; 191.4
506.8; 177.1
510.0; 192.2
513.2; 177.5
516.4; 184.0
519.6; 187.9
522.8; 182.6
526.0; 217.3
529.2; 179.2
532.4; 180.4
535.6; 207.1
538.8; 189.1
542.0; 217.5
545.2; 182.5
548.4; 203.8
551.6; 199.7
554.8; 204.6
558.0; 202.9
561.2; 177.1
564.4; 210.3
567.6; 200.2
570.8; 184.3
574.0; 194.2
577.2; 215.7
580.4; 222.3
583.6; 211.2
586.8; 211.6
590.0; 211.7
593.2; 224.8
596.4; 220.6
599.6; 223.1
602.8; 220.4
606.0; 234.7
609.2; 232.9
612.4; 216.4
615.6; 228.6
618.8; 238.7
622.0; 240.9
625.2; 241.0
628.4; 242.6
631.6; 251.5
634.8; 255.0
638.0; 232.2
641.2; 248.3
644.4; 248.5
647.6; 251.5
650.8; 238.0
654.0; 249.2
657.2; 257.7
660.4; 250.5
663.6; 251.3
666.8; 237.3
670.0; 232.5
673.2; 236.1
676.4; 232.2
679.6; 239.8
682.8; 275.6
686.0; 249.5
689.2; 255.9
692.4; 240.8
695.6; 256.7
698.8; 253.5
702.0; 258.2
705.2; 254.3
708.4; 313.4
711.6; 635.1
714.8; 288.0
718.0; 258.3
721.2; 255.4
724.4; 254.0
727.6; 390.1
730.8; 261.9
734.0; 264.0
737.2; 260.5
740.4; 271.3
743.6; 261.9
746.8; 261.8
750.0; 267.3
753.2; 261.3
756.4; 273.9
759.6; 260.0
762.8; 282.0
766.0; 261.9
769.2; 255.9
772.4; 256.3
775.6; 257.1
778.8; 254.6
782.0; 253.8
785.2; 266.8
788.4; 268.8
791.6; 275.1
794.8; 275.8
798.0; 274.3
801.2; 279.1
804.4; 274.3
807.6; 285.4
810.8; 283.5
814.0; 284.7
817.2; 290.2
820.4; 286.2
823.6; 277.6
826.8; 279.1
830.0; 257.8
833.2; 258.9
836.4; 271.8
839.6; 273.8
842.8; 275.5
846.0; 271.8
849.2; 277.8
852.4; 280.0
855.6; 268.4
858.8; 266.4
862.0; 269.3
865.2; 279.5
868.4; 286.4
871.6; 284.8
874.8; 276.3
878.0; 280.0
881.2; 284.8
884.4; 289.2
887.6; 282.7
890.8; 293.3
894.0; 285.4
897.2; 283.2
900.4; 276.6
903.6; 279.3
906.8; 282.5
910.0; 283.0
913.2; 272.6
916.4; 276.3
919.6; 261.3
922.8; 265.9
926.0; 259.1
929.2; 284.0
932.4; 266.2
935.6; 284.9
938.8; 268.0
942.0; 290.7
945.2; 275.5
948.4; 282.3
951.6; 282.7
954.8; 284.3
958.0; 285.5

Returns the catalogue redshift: 0.083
